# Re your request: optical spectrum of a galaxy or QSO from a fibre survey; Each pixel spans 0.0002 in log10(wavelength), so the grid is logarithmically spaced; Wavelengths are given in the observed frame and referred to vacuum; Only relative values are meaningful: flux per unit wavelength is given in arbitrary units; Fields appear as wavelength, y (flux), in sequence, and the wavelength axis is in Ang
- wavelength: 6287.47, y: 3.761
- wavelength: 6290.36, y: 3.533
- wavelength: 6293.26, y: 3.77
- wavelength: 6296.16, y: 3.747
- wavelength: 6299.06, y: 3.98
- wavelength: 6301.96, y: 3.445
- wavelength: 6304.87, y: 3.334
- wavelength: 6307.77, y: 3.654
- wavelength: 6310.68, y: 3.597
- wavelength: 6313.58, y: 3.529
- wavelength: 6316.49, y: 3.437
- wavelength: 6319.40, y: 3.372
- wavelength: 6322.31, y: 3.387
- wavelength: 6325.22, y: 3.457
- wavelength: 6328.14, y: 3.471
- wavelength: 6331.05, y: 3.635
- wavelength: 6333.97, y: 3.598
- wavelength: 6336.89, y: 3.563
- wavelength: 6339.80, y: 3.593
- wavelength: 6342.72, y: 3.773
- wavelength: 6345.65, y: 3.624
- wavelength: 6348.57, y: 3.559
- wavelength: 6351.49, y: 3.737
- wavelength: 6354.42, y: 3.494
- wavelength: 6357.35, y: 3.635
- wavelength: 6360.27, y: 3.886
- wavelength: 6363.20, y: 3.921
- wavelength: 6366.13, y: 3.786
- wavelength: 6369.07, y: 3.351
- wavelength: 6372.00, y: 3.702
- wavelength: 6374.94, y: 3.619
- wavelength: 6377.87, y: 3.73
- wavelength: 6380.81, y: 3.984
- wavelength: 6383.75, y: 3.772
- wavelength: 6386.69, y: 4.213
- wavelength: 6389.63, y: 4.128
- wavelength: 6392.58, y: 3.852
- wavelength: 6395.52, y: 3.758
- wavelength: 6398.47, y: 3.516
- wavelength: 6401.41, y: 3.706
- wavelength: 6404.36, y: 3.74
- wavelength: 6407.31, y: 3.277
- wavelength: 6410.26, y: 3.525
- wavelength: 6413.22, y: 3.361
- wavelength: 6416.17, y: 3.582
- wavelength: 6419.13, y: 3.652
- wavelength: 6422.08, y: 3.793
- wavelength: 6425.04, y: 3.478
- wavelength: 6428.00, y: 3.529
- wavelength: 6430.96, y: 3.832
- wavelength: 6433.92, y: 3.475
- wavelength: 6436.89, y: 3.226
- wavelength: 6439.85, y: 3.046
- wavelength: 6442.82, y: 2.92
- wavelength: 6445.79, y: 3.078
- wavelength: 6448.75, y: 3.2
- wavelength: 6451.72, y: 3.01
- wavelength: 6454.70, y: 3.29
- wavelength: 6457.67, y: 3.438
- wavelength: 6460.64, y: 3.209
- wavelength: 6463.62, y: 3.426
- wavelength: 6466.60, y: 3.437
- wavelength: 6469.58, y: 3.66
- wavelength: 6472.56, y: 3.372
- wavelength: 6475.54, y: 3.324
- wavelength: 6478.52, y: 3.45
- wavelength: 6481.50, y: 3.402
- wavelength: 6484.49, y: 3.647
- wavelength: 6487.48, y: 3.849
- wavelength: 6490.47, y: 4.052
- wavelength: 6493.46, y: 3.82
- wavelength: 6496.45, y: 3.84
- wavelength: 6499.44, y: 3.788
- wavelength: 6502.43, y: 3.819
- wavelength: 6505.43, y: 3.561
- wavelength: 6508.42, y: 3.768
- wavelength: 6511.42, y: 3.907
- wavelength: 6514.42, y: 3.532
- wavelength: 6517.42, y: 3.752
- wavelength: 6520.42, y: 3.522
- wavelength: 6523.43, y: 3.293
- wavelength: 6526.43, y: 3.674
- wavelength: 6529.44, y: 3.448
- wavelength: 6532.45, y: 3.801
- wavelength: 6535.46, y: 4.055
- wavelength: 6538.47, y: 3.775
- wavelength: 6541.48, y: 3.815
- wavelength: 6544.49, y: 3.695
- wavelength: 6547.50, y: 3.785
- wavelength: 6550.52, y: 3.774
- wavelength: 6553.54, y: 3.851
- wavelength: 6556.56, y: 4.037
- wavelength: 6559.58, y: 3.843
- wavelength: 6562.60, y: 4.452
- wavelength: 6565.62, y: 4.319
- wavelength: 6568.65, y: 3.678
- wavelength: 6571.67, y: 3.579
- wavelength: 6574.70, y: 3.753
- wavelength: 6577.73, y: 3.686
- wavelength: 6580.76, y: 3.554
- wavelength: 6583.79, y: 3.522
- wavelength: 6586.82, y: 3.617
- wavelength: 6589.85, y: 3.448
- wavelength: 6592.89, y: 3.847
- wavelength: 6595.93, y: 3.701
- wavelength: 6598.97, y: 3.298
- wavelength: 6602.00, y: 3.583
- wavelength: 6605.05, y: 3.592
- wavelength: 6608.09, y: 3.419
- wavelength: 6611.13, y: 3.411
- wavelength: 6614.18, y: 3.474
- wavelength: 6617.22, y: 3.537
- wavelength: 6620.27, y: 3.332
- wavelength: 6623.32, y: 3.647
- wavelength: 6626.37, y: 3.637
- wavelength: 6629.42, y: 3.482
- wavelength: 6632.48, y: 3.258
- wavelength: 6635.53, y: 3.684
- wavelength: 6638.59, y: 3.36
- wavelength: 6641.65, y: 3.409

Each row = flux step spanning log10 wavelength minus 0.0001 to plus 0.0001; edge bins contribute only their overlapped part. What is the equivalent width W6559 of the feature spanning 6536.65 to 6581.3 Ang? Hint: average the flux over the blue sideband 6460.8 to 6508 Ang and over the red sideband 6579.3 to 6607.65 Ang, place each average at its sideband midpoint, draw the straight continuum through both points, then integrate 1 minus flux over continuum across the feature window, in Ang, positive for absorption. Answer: -3.27 Ang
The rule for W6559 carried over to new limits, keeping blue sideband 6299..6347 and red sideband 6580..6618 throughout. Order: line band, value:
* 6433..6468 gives 3.1 Ang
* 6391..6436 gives -0.8 Ang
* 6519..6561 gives -2.4 Ang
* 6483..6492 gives -0.8 Ang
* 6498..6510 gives -0.7 Ang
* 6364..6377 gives -0.3 Ang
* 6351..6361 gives -0.4 Ang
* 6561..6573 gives -1.6 Ang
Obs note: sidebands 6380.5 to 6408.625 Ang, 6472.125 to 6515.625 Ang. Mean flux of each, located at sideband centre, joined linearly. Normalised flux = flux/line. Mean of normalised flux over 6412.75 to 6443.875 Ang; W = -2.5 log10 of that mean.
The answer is 0.09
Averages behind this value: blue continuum 3.79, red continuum 3.68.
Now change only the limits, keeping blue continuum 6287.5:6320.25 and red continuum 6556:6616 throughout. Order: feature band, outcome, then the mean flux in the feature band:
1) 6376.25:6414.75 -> -0.03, 3.73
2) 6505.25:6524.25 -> 0.01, 3.63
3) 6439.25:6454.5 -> 0.18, 3.07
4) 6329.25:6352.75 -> -0.01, 3.63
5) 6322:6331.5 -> 0.04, 3.48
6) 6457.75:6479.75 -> 0.07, 3.41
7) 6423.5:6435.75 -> 0.02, 3.57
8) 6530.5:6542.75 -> -0.05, 3.85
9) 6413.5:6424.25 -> 0.00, 3.63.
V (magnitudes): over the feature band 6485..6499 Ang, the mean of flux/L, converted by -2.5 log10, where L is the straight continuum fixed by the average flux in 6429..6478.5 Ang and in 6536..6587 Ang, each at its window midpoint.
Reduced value -0.11 mag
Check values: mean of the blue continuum 3.32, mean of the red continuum 3.82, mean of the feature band 3.86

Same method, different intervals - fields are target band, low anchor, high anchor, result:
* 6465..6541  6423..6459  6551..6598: -0.042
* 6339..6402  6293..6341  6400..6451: -0.075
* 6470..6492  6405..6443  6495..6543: 0.007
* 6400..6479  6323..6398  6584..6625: 0.075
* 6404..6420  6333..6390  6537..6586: 0.075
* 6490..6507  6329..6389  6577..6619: -0.054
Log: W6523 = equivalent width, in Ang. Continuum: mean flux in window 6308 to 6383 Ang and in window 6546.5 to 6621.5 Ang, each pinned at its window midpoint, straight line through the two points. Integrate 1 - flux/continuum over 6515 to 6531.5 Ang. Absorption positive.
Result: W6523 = 0.54 Ang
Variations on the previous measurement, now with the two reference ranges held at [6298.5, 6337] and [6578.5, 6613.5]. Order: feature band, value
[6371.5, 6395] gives -2.34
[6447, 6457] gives 0.98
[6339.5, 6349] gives -0.34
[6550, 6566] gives -2.26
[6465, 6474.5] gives 0.14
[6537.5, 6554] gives -1.10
